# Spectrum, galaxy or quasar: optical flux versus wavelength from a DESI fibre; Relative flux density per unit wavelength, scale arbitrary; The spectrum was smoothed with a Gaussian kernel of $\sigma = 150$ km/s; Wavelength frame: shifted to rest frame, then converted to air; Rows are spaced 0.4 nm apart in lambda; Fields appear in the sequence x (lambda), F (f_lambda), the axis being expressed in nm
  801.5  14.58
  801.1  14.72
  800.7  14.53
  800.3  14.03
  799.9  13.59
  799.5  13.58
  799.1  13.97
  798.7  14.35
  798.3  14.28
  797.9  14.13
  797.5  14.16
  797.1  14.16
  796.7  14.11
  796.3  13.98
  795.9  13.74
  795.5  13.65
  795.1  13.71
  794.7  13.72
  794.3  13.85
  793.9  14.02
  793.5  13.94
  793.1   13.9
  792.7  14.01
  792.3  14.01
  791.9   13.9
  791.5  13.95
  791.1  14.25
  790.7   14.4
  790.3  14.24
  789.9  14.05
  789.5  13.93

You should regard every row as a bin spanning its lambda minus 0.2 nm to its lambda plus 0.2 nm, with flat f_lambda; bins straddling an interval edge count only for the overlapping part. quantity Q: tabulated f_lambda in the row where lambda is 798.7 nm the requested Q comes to 14.35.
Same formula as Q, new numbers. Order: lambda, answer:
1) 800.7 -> 14.53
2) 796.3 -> 13.98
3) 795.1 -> 13.71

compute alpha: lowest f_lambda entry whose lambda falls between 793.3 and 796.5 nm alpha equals 13.65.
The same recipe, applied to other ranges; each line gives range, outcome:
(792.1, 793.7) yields 13.9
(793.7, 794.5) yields 13.85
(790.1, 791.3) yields 14.24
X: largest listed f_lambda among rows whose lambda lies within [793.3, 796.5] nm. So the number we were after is 14.02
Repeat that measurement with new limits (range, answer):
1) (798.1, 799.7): 14.35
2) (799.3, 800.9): 14.53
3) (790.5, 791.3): 14.4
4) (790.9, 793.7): 14.25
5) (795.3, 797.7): 14.16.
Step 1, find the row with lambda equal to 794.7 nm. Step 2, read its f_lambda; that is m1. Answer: 13.72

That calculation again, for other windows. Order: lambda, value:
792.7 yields 14.01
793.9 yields 14.02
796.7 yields 14.11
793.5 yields 13.94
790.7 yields 14.4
